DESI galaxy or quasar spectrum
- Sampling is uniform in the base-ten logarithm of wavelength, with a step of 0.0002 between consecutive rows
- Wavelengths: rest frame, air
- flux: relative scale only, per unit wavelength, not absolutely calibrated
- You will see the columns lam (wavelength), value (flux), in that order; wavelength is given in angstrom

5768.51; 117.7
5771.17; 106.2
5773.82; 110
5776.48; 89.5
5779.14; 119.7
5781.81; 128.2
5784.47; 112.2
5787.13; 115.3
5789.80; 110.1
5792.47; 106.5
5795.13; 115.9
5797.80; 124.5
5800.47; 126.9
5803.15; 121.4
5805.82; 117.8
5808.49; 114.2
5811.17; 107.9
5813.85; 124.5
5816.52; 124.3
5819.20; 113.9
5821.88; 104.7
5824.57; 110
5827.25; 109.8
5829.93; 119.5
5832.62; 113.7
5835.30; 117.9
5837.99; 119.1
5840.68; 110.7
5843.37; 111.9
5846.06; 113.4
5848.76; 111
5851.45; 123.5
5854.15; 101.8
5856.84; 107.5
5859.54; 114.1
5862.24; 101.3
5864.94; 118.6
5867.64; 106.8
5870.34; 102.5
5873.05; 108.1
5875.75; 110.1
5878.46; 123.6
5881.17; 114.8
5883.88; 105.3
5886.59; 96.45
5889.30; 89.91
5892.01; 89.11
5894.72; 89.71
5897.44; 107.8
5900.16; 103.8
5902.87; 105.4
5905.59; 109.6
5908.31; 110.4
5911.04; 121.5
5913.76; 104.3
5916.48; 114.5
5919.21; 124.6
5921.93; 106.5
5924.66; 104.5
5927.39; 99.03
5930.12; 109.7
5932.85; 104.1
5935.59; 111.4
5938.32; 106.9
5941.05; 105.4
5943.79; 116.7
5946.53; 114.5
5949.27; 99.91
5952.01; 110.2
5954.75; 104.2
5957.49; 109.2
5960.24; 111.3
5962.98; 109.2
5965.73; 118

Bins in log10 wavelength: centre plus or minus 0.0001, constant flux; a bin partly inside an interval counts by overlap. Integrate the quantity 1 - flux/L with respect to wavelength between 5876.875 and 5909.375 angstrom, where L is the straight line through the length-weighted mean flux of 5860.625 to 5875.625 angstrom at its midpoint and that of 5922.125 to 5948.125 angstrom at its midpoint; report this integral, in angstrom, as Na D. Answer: 1.2 angstrom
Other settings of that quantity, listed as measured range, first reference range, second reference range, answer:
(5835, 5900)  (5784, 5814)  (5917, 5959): 2.7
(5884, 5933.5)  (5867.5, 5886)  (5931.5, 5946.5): 2.0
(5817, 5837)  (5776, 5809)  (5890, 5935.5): 0.0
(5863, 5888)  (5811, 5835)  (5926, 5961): 0.5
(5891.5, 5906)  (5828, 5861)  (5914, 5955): 1.3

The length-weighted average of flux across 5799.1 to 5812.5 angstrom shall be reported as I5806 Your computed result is 118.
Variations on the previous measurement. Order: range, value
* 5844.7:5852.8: 116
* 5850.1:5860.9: 112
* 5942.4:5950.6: 110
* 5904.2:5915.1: 111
